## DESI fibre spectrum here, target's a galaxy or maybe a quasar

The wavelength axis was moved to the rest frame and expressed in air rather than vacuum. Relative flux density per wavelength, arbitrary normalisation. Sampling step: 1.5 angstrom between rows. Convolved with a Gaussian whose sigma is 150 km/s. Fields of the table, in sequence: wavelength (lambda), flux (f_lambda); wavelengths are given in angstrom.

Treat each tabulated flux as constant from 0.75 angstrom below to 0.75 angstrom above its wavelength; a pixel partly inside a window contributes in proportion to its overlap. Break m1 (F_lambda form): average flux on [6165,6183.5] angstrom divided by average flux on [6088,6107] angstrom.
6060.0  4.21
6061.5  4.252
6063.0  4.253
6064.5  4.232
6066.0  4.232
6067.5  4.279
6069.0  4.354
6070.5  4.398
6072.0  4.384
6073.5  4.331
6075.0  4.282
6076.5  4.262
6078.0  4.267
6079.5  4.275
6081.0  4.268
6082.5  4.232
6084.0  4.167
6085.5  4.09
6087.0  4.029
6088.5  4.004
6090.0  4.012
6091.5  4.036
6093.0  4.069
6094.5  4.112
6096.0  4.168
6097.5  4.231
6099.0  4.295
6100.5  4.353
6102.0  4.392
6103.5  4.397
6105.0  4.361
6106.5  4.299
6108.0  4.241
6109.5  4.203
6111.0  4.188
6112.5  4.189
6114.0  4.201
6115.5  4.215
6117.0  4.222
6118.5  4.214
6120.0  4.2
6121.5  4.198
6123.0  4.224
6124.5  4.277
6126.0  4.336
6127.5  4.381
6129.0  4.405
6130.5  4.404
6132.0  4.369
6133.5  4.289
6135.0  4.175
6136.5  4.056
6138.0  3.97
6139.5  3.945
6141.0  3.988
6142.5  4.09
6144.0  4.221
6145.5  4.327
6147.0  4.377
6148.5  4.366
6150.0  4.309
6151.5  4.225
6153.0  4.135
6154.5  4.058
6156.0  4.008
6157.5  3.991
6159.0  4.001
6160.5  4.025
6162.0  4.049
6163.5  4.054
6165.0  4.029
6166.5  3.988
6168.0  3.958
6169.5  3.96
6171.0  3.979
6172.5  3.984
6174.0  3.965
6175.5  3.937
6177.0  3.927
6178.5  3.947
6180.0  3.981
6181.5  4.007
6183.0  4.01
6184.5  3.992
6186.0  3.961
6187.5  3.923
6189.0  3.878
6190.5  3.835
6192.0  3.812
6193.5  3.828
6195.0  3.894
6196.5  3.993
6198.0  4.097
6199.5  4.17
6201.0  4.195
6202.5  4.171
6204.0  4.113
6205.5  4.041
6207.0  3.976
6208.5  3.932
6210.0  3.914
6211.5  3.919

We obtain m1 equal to 0.94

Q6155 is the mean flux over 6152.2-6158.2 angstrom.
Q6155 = 4.05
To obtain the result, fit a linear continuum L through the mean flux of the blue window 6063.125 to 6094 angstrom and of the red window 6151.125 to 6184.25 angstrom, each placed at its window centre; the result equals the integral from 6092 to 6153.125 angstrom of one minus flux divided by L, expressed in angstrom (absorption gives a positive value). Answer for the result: -1.9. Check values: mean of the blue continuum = 4.21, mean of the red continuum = 4.01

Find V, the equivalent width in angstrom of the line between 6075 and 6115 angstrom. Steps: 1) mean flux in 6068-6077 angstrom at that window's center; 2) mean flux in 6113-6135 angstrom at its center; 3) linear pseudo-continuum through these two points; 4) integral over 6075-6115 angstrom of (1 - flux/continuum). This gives 1.0 angstrom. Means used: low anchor 4.34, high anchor 4.28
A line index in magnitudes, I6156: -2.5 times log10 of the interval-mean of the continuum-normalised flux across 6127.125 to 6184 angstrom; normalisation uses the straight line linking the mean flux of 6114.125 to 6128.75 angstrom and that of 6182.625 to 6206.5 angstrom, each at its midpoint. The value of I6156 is 0.01 mag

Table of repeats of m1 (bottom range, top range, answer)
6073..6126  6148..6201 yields 0.95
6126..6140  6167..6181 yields 0.94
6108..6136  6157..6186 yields 0.94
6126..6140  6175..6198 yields 0.93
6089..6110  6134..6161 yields 0.98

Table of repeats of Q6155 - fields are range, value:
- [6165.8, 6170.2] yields 3.97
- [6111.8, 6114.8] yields 4.2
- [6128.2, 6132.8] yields 4.39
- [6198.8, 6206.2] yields 4.14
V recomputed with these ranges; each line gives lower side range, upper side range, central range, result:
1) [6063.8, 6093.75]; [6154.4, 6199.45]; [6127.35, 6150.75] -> -0.94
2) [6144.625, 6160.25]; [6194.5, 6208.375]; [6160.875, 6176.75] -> 0.58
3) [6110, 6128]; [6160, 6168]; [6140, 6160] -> -0.33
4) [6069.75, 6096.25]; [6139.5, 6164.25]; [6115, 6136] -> -0.62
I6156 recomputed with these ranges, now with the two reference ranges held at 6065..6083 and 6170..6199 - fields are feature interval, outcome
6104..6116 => -0.01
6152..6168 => 0.00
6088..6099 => 0.03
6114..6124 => -0.02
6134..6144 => 0.01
